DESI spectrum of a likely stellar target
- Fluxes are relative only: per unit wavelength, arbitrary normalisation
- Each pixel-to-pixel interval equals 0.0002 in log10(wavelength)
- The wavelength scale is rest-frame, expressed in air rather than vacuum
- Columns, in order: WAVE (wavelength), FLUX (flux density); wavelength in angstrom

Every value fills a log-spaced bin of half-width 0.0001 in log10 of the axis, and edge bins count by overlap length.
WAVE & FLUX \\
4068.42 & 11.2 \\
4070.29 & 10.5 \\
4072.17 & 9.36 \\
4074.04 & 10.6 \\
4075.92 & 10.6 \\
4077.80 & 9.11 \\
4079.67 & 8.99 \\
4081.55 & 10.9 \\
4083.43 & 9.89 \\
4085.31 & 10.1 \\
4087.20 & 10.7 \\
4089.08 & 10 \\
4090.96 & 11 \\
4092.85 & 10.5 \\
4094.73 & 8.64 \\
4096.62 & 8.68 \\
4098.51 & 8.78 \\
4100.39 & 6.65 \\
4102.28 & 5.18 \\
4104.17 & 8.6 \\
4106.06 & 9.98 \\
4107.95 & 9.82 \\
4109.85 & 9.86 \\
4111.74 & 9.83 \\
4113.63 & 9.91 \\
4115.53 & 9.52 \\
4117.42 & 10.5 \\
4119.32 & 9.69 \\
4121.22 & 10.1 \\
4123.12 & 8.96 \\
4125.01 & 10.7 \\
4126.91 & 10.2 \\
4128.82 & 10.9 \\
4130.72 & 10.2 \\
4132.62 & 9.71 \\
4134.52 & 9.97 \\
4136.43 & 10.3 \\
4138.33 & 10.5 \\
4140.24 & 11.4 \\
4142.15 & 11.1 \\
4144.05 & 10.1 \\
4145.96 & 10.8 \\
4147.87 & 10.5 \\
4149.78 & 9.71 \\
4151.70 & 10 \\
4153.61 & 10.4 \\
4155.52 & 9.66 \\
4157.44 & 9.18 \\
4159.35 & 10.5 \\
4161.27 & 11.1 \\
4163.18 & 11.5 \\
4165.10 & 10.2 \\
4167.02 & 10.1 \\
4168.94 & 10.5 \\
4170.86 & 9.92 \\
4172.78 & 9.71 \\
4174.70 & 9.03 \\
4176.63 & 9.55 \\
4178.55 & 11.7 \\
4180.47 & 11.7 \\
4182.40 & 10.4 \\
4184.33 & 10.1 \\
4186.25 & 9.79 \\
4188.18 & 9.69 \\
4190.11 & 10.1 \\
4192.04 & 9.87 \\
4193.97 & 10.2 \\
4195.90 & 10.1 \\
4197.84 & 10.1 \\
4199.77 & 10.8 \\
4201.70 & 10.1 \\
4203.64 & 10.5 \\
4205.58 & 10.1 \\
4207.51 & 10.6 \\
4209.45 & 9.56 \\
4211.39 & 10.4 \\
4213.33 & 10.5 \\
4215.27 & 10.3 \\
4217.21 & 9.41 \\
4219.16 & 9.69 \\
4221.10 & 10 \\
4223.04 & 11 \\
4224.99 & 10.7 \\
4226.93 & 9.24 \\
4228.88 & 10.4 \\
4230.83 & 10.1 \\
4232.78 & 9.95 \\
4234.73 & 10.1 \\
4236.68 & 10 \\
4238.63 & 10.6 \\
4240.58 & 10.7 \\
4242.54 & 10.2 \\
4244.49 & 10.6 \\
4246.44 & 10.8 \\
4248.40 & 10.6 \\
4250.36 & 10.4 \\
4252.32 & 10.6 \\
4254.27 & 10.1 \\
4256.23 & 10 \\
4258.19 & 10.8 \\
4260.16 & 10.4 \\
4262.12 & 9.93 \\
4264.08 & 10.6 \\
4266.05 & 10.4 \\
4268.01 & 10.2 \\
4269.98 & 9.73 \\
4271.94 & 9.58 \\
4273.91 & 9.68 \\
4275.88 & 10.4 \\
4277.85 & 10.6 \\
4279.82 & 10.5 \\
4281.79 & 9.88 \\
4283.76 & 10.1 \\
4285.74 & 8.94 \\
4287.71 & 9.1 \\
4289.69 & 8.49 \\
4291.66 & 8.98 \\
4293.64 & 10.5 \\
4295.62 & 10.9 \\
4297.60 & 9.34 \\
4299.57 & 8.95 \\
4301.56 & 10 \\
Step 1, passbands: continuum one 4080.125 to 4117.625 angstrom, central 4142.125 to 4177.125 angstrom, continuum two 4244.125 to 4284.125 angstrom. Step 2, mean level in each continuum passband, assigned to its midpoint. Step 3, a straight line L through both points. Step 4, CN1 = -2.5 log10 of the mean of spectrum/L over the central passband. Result -0.05 mag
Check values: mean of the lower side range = 9.42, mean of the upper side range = 10.3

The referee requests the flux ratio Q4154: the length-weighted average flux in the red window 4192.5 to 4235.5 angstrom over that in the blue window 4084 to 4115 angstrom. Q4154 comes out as 1.10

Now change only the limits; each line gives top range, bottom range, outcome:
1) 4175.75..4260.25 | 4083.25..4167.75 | 1.04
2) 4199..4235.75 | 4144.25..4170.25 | 0.99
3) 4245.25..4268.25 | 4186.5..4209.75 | 1.03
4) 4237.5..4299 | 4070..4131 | 1.05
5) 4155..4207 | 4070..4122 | 1.07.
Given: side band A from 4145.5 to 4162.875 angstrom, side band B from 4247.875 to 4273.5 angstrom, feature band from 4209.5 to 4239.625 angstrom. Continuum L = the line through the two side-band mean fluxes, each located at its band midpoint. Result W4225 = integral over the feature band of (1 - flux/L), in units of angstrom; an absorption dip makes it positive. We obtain 0.3 angstrom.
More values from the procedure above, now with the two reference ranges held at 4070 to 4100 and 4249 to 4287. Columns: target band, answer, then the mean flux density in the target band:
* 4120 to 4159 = -1.2 angstrom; 10.2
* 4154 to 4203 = -1.2 angstrom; 10.2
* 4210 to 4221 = 0.0 angstrom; 10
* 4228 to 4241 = -0.2 angstrom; 10.2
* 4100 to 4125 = 1.6 angstrom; 9.24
